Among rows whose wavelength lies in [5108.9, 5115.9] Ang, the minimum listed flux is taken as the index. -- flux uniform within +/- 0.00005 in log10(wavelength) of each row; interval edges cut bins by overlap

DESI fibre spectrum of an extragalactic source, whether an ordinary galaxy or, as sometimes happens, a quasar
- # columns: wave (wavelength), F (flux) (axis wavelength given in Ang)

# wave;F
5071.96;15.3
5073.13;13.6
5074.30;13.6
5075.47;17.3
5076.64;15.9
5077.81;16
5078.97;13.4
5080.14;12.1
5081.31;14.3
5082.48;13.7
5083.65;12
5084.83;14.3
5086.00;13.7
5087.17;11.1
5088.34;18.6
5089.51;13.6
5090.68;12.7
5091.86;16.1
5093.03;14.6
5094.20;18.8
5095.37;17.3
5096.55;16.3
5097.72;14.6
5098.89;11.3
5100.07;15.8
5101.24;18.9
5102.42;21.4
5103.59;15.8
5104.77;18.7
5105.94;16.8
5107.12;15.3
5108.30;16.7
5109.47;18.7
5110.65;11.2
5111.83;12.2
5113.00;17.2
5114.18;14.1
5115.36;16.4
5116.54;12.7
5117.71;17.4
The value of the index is 11.2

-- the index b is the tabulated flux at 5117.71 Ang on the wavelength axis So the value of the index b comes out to 17.4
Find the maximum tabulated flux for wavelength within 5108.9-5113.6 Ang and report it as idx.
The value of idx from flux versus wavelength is 18.7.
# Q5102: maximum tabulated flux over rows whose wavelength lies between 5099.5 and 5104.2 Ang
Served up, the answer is 21.4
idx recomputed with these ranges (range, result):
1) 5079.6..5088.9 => 18.6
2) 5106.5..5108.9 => 16.7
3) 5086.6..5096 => 18.8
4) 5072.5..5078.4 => 17.3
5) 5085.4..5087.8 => 13.7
